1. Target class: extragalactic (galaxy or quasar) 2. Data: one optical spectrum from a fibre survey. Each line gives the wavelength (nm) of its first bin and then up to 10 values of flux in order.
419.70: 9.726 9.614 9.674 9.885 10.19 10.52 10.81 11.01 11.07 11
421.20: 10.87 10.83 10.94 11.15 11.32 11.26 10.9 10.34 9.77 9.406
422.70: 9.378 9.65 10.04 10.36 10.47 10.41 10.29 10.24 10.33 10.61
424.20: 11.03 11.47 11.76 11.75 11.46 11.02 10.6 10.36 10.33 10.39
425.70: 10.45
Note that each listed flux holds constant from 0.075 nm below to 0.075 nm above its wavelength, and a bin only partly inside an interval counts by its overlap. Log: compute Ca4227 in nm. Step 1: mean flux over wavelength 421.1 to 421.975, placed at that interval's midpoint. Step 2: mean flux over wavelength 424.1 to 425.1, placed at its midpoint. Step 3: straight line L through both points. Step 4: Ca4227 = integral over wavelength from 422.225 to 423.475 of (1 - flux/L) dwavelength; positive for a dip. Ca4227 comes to 0.137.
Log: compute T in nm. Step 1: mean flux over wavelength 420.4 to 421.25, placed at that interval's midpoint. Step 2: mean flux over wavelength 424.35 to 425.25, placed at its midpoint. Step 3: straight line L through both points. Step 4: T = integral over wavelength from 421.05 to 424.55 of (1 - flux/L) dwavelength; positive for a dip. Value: 0.161 nm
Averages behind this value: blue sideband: 10.9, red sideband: 11.3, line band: 10.6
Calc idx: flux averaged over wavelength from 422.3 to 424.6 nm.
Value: 10.4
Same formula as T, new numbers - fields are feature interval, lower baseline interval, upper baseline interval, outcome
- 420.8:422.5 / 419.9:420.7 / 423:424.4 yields -0.08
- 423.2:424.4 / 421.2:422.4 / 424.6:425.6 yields 0.03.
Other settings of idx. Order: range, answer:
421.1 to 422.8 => 10.6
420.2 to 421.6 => 10.8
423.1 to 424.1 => 10.4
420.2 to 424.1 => 10.5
